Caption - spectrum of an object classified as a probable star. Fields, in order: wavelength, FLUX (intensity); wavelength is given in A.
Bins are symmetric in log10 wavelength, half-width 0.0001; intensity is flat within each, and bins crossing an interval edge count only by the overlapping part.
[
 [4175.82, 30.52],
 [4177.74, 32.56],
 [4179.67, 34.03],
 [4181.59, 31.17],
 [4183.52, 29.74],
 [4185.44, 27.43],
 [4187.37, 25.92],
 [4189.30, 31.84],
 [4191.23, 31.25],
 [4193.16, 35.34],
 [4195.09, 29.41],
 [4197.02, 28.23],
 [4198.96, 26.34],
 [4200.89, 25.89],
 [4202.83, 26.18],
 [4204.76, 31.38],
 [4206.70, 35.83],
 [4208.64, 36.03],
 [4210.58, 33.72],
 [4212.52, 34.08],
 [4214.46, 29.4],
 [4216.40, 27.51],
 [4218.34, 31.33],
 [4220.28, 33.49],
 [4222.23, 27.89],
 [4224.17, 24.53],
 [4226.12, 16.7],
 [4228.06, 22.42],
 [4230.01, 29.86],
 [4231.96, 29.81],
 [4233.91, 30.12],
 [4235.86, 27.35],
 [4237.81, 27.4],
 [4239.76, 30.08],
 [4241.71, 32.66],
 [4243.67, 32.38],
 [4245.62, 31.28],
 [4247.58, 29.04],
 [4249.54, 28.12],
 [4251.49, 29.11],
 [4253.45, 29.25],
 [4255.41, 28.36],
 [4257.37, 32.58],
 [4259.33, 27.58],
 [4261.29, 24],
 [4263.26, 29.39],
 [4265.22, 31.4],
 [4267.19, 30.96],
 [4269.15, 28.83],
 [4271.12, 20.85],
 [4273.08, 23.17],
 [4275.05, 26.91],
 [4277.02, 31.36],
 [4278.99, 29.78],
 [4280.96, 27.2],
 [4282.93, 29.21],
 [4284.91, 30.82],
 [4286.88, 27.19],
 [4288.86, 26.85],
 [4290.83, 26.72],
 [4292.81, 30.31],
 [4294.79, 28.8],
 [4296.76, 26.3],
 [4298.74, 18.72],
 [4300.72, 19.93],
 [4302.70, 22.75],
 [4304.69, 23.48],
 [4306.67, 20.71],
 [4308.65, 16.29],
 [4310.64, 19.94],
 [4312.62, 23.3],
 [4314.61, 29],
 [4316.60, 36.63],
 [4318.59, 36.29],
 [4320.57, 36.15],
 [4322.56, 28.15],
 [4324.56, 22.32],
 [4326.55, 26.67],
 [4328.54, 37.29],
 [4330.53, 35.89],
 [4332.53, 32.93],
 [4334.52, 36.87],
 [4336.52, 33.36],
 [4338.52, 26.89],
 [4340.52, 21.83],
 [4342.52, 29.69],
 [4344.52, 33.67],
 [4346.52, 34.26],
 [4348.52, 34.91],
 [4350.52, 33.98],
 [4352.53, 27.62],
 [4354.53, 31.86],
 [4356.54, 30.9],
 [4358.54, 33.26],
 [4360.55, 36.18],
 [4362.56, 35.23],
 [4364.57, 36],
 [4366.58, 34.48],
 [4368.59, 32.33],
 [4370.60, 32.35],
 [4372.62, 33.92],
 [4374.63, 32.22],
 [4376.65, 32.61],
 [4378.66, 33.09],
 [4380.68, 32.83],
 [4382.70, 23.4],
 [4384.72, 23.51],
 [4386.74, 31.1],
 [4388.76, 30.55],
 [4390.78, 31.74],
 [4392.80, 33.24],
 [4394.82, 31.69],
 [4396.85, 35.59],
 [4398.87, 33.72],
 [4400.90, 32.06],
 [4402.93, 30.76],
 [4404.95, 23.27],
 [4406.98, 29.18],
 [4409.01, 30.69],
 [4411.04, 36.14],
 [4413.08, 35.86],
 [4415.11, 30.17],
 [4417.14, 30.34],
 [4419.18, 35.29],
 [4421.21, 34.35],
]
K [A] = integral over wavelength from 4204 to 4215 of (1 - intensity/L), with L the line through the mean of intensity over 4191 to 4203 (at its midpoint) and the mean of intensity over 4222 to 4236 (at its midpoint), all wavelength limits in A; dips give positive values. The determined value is -2.3 A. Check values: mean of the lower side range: 29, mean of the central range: 33.6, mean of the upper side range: 25.9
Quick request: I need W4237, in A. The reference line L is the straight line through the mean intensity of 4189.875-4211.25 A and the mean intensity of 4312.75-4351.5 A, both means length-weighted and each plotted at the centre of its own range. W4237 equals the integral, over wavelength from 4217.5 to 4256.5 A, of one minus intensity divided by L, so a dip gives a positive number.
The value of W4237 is 3.2 A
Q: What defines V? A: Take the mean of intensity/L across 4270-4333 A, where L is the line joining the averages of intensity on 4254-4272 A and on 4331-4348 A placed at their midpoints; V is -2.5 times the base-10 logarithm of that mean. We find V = 0.10 mag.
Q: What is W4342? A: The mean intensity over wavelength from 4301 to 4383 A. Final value 30.5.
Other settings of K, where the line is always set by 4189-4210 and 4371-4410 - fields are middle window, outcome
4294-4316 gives 5.7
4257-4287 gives 2.5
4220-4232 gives 2.0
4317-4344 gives -0.4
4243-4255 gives 0.4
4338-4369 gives -1.4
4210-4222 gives -0.2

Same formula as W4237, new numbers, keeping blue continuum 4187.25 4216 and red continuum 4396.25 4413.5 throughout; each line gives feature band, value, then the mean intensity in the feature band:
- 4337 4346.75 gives 0.72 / 29.1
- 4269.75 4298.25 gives 3.44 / 27.4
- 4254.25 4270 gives 0.97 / 29.1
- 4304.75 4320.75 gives 2.39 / 26.6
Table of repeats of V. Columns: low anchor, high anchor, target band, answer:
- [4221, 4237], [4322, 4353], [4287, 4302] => 0.15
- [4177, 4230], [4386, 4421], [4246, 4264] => 0.06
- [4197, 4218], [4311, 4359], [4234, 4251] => 0.03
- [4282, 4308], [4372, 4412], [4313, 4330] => -0.17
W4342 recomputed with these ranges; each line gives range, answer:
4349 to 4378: 33.1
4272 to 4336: 27.8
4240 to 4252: 30.5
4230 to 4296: 28.8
